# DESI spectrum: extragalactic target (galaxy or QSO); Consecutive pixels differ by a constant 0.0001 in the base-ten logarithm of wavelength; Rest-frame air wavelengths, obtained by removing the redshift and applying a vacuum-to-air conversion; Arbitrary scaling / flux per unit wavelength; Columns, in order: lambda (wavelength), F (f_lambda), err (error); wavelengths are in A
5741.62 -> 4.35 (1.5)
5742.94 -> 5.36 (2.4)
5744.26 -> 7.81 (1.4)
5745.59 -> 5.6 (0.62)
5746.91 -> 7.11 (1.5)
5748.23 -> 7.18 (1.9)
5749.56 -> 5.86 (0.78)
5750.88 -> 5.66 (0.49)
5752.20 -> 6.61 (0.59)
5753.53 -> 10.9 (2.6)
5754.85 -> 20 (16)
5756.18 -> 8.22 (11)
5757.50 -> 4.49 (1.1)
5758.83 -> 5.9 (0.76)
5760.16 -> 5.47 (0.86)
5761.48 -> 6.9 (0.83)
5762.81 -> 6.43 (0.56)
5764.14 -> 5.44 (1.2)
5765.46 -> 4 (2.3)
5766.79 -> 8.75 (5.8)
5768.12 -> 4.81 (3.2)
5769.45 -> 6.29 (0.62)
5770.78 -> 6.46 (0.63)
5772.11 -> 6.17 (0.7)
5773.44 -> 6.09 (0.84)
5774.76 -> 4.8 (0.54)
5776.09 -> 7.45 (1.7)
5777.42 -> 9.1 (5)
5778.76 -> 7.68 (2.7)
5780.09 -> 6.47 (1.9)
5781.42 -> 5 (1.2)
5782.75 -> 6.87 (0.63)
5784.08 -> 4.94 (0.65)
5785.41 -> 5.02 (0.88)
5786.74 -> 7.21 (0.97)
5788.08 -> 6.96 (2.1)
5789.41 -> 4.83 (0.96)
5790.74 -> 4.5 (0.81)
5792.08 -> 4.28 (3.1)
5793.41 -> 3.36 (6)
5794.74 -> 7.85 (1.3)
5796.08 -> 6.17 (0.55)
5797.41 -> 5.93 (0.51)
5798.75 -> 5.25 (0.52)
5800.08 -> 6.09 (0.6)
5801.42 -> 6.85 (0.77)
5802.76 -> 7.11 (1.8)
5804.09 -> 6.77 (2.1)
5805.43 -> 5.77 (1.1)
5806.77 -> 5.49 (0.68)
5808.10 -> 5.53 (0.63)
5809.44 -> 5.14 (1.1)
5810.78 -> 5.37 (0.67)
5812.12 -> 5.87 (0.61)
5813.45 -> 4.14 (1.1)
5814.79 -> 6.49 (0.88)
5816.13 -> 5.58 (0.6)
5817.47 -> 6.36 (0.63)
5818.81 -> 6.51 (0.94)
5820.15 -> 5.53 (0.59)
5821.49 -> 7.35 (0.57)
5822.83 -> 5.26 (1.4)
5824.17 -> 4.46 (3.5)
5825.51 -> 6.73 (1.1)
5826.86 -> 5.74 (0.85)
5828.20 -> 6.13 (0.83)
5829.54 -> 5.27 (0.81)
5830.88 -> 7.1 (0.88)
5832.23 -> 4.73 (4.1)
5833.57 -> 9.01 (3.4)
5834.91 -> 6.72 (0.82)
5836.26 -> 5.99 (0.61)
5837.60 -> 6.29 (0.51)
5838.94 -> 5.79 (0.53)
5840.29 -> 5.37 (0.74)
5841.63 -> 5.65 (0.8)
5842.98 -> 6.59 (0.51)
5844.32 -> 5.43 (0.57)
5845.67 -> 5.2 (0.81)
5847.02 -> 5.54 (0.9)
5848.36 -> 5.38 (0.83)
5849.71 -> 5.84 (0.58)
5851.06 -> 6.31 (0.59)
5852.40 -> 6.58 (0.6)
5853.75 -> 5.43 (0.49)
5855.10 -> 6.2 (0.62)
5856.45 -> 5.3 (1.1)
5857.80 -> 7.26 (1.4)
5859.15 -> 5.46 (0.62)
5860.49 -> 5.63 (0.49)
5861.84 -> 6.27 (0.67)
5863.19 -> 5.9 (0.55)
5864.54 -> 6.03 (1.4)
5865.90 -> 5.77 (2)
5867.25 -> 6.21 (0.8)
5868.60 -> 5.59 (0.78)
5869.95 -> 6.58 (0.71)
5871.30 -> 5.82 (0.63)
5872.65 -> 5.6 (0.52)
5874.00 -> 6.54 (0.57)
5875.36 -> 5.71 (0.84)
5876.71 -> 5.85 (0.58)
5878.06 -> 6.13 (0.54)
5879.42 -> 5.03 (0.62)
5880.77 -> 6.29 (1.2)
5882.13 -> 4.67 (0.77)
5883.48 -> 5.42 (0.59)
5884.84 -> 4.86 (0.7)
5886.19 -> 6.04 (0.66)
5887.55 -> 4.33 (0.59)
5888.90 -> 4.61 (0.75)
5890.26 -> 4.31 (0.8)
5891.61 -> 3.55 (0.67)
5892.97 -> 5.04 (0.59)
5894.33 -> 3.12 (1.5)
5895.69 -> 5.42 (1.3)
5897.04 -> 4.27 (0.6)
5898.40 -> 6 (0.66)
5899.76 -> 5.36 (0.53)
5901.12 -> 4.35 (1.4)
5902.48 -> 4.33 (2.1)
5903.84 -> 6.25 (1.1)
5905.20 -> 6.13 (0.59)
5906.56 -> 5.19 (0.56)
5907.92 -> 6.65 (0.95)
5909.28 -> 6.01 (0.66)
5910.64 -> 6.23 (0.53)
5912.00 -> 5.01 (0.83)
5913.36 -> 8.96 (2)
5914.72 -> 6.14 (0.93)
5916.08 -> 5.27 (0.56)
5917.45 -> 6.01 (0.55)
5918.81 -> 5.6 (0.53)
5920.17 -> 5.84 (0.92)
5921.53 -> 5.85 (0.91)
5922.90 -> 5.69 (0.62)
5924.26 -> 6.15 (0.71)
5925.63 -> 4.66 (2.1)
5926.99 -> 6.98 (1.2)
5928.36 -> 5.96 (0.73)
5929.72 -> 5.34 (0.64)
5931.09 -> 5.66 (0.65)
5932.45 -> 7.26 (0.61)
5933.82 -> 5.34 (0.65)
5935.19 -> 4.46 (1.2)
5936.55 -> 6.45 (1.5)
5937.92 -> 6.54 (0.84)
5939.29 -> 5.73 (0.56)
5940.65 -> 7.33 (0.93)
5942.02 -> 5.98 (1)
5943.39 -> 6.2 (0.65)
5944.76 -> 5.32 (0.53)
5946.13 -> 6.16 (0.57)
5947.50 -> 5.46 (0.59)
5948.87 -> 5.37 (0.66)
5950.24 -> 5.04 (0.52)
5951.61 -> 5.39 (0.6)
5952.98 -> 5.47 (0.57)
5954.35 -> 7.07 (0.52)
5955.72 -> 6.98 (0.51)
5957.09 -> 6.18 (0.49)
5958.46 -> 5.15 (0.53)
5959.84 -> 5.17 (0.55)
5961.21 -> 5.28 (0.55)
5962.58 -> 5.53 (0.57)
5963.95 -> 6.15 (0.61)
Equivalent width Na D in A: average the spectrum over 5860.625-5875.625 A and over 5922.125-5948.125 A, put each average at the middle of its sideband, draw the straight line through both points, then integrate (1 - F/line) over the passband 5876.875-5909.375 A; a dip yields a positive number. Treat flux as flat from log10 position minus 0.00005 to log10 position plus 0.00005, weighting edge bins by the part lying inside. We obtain 4.5 A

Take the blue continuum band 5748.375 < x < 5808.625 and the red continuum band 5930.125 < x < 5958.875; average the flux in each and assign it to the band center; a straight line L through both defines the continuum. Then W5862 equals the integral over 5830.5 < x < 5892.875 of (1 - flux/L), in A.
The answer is 4.5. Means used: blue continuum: 6.49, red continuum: 5.93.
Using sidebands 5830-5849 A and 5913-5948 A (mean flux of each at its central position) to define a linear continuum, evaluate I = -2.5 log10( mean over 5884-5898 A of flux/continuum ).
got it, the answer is 0.29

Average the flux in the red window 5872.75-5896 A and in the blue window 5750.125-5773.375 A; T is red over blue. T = 0.71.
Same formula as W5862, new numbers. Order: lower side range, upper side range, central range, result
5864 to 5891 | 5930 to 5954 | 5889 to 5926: 1.6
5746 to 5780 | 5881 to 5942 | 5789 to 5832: 5.4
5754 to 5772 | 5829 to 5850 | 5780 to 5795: 2.8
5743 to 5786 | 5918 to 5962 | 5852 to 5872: 0.9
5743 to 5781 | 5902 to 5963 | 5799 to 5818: 2.4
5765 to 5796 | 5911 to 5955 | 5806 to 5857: 1.1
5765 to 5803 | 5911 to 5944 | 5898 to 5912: 1.0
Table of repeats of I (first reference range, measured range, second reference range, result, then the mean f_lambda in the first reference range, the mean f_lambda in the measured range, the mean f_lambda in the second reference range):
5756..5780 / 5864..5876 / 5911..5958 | 0.02 mag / 6.32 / 5.98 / 5.96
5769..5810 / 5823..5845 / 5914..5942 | -0.01 mag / 6.05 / 6.04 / 5.92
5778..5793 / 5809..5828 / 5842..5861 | 0.01 mag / 5.77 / 5.77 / 5.87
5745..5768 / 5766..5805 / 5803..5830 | 0.07 mag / 7.27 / 6.16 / 5.8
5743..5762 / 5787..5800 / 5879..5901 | 0.22 mag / 7.63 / 5.54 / 4.88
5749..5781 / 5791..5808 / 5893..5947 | 0.16 mag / 7.07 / 5.86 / 5.76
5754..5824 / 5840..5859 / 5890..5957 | 0.03 mag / 6.27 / 5.86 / 5.71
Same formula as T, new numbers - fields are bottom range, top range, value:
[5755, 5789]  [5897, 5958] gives 0.91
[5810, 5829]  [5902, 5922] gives 1.03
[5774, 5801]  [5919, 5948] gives 0.99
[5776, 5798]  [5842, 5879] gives 0.98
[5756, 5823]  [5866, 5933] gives 0.93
